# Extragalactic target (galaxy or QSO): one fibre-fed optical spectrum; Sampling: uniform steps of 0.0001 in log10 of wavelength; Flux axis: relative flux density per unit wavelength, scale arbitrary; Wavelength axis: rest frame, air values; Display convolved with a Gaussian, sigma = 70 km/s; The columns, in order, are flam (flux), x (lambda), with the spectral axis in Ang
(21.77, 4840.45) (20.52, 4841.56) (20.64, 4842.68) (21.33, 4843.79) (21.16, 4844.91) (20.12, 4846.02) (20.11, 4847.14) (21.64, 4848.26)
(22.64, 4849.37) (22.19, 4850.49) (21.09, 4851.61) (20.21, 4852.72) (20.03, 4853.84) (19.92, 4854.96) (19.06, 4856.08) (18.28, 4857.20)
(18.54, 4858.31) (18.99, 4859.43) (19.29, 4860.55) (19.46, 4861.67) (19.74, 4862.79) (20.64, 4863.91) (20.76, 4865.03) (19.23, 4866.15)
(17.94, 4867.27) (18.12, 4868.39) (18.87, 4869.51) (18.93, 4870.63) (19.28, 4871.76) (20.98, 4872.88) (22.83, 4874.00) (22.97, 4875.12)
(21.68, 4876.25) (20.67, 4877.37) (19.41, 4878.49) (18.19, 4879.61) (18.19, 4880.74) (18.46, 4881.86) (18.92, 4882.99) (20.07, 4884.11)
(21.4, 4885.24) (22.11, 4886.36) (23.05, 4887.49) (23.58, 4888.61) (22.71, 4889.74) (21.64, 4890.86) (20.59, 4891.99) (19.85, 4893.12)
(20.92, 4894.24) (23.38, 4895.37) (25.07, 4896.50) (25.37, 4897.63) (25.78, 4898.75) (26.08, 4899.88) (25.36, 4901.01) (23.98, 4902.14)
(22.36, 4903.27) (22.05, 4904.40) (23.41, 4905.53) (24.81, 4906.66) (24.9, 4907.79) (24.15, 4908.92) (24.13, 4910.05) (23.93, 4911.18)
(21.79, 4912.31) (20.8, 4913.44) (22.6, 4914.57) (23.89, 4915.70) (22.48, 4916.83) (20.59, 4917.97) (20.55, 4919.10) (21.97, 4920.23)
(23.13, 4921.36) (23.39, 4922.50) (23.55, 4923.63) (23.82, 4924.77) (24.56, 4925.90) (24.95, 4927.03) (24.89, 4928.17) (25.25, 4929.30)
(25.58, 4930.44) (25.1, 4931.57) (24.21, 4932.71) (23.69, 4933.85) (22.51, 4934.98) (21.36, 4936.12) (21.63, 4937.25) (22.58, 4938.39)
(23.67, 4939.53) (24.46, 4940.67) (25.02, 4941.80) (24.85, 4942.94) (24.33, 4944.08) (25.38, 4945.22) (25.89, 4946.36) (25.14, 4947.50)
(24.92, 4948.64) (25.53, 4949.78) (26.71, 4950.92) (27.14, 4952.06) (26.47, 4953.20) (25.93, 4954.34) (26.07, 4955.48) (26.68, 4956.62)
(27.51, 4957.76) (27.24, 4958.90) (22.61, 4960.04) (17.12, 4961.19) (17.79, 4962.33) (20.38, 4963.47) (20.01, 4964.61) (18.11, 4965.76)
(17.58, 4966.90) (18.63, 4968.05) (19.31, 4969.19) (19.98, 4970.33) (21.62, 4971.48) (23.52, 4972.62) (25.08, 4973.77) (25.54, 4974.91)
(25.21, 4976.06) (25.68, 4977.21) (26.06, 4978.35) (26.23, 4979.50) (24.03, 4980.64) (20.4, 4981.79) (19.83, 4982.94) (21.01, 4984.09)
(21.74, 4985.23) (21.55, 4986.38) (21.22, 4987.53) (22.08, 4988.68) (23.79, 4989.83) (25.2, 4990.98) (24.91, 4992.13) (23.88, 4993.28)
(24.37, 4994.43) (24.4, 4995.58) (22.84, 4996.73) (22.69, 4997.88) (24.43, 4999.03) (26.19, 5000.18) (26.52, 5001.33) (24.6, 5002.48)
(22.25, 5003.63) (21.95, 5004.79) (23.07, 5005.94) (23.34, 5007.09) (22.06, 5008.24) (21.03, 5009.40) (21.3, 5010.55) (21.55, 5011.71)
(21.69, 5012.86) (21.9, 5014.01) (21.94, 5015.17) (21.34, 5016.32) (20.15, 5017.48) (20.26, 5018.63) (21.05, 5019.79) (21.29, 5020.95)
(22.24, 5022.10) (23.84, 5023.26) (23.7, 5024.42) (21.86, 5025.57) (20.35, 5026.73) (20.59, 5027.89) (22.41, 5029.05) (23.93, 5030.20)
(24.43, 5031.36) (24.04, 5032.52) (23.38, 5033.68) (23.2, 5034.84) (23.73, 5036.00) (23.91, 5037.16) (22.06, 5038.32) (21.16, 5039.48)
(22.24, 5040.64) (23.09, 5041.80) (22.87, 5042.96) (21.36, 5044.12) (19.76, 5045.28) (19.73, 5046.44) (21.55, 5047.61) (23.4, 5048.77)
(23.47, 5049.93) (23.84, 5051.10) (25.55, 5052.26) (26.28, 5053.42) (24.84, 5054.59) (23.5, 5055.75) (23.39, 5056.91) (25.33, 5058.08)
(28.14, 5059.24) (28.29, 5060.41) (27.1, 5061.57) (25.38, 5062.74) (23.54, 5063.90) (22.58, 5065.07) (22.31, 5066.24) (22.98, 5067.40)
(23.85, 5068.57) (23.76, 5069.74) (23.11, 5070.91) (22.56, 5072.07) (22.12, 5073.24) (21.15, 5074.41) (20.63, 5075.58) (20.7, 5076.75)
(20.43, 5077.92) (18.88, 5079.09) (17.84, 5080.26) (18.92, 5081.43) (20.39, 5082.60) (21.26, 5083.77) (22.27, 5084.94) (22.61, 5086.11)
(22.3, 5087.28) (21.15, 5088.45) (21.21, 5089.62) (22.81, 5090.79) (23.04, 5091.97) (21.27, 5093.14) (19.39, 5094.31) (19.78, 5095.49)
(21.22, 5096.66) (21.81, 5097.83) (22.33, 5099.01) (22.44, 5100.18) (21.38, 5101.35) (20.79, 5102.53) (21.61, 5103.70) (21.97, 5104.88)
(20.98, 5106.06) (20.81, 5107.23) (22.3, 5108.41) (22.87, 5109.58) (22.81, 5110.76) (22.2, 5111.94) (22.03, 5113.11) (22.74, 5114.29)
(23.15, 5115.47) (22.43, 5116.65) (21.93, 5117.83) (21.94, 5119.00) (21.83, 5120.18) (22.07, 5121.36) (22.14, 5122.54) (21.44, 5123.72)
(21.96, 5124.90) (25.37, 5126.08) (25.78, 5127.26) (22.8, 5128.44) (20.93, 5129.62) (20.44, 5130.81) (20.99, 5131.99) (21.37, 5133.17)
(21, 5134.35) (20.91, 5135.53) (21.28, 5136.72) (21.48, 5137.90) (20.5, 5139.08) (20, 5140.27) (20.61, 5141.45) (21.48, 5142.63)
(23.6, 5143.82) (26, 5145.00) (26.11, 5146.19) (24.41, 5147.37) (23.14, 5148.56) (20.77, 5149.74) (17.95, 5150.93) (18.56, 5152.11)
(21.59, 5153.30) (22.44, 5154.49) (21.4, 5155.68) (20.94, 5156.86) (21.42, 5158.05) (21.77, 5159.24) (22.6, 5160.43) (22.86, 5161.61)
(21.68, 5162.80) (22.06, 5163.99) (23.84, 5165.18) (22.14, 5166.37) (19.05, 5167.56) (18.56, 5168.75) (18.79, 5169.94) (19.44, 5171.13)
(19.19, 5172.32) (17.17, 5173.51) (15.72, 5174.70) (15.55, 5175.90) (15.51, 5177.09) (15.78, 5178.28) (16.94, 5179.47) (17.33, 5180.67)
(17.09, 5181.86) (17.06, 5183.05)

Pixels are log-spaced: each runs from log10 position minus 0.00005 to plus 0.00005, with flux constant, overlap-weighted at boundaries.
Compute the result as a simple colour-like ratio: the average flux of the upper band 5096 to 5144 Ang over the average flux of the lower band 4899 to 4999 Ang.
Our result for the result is 0.9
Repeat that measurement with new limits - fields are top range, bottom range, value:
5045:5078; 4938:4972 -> 1.01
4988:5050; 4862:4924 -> 1.04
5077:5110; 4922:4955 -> 0.86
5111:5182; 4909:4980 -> 0.90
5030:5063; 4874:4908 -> 1.07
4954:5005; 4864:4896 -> 1.12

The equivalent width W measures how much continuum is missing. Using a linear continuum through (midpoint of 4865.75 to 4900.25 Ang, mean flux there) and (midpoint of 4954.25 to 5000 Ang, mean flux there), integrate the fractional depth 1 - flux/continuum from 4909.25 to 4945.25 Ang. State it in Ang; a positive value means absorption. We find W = -2.5 Ang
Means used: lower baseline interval 21.2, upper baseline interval 22.8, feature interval 23.4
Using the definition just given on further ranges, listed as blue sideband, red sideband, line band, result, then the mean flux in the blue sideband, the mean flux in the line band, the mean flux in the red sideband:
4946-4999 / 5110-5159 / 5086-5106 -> 0.7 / 23.3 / 21.6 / 22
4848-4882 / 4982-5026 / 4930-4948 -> -2.3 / 19.9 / 24.1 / 22.6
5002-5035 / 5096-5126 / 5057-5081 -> -1.0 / 22.2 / 23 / 22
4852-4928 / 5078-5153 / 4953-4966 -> -0.8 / 21.6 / 23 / 21.7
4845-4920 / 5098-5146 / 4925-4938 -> -1.5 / 21.4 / 24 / 22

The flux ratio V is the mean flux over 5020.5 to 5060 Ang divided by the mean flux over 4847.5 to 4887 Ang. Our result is 1.15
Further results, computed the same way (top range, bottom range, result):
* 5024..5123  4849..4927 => 1.04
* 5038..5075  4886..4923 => 1.02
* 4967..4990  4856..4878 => 1.13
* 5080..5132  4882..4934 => 0.94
